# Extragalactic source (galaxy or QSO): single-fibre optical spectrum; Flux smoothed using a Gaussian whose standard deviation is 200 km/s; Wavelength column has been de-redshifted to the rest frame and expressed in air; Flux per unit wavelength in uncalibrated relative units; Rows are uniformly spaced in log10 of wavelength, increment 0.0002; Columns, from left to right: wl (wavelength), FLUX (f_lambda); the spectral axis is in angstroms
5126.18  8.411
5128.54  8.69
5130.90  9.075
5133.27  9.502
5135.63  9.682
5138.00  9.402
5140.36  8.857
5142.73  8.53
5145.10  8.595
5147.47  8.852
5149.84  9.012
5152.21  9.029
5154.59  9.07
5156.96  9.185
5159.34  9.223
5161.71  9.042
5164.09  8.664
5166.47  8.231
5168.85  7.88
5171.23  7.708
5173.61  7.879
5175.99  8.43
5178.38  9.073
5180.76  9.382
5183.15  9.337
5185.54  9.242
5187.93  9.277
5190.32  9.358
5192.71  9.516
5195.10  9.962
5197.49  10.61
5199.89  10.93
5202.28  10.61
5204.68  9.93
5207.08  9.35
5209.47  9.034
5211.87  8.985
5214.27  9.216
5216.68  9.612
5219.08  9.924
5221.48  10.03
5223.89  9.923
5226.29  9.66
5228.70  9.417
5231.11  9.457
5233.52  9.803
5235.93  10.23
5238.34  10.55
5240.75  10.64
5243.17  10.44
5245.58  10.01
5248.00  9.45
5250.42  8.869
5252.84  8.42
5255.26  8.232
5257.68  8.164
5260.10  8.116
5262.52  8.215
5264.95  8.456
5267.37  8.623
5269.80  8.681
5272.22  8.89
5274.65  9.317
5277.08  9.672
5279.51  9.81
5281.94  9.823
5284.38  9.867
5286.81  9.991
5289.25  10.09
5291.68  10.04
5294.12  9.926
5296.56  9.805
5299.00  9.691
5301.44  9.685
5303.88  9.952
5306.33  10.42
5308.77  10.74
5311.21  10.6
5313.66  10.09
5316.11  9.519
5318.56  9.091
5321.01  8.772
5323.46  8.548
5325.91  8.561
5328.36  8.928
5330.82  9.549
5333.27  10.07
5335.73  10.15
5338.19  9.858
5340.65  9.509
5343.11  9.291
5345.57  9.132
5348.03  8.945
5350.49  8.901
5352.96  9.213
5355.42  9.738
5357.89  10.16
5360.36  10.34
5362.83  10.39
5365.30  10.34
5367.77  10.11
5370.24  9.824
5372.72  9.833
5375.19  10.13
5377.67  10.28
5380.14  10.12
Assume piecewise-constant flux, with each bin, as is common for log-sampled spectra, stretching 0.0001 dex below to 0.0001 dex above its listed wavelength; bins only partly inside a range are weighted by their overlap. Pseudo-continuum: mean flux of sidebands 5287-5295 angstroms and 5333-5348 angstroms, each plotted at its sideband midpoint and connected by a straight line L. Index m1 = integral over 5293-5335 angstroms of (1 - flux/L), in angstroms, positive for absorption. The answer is 0.7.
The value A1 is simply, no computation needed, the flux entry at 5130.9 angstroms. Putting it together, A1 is 9.075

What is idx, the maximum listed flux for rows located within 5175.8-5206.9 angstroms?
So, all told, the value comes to 10.93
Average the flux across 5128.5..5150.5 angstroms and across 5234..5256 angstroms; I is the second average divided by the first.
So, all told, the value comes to 1.07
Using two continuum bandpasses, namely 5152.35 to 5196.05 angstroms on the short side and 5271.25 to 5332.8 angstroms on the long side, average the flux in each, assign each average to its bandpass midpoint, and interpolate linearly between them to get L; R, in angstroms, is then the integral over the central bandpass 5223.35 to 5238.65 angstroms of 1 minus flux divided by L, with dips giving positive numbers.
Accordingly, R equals -1.0 angstroms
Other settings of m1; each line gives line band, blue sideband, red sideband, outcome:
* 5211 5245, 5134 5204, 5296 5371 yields -1.9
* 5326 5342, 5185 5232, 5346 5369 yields 0.3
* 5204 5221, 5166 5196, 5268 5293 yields -0.6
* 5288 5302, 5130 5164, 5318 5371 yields -0.7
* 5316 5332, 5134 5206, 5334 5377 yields 1.2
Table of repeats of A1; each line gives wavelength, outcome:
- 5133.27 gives 9.502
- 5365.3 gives 10.34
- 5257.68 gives 8.164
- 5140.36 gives 8.857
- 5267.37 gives 8.623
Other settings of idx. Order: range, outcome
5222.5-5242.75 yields 10.64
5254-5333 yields 10.74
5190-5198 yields 10.61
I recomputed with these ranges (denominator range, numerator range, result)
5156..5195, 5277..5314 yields 1.13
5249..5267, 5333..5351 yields 1.13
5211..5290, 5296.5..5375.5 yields 1.03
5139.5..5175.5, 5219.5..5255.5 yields 1.12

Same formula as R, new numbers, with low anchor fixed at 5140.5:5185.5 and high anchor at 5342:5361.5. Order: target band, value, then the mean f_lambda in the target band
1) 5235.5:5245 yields -1.49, 10.5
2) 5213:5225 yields -1.04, 9.73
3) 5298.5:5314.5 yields -1.55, 10.2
